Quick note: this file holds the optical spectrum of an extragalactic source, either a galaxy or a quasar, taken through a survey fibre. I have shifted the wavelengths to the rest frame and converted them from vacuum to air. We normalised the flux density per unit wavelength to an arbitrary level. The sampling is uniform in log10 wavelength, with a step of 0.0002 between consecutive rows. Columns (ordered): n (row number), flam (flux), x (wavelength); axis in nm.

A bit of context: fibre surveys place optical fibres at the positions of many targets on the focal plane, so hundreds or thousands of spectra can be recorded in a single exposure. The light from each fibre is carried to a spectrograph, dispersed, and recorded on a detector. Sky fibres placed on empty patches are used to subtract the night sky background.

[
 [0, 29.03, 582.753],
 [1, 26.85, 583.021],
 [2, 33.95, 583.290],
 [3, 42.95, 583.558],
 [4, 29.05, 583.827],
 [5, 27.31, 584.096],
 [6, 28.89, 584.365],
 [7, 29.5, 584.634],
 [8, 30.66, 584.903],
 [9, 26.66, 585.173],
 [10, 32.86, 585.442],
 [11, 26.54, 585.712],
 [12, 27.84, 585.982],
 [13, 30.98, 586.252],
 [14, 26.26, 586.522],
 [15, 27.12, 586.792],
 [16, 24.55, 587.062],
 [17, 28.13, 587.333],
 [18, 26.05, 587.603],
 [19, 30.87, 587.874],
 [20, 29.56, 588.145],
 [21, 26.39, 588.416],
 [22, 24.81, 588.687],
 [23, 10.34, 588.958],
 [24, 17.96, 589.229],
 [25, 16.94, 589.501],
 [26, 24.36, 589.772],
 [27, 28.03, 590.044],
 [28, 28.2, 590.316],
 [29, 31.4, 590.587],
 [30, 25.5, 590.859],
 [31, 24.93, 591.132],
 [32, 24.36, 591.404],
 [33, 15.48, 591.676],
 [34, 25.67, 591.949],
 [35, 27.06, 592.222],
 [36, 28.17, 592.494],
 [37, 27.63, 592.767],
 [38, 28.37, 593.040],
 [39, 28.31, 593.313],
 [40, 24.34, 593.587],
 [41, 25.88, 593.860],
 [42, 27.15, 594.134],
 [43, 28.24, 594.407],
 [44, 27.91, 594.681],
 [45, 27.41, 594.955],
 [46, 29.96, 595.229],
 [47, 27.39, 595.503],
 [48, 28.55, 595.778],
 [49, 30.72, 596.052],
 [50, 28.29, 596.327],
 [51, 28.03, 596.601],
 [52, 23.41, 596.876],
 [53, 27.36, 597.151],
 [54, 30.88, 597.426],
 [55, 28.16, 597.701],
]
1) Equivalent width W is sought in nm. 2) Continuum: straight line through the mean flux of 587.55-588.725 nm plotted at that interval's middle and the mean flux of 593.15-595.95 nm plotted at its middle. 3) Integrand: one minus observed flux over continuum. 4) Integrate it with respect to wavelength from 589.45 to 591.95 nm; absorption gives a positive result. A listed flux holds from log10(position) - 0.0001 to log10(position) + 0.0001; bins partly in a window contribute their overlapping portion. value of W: 0.276 nm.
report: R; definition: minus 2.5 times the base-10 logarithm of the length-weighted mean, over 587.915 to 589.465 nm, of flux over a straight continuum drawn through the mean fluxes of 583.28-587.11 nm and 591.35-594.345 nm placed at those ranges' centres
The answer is 0.26 mag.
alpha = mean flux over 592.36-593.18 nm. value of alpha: 28.1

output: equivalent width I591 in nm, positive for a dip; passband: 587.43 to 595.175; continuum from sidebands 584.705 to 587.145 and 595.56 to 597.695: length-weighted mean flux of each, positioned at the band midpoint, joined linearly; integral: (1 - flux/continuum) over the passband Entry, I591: 0.75 nm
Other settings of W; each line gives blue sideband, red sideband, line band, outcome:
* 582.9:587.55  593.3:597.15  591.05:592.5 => 0.22 nm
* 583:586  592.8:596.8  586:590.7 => 0.65 nm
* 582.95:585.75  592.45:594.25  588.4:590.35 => 0.48 nm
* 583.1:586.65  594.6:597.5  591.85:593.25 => 0.06 nm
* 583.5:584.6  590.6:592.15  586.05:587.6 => 0.06 nm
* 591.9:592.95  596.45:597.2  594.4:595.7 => -0.08 nm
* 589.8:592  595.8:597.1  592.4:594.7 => -0.07 nm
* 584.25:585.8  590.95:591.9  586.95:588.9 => -0.04 nm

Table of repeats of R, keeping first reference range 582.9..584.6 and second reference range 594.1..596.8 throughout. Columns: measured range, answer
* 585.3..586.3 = 0.05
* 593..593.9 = 0.09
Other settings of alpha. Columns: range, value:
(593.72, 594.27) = 26.5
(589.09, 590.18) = 21.8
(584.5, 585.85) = 29.2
